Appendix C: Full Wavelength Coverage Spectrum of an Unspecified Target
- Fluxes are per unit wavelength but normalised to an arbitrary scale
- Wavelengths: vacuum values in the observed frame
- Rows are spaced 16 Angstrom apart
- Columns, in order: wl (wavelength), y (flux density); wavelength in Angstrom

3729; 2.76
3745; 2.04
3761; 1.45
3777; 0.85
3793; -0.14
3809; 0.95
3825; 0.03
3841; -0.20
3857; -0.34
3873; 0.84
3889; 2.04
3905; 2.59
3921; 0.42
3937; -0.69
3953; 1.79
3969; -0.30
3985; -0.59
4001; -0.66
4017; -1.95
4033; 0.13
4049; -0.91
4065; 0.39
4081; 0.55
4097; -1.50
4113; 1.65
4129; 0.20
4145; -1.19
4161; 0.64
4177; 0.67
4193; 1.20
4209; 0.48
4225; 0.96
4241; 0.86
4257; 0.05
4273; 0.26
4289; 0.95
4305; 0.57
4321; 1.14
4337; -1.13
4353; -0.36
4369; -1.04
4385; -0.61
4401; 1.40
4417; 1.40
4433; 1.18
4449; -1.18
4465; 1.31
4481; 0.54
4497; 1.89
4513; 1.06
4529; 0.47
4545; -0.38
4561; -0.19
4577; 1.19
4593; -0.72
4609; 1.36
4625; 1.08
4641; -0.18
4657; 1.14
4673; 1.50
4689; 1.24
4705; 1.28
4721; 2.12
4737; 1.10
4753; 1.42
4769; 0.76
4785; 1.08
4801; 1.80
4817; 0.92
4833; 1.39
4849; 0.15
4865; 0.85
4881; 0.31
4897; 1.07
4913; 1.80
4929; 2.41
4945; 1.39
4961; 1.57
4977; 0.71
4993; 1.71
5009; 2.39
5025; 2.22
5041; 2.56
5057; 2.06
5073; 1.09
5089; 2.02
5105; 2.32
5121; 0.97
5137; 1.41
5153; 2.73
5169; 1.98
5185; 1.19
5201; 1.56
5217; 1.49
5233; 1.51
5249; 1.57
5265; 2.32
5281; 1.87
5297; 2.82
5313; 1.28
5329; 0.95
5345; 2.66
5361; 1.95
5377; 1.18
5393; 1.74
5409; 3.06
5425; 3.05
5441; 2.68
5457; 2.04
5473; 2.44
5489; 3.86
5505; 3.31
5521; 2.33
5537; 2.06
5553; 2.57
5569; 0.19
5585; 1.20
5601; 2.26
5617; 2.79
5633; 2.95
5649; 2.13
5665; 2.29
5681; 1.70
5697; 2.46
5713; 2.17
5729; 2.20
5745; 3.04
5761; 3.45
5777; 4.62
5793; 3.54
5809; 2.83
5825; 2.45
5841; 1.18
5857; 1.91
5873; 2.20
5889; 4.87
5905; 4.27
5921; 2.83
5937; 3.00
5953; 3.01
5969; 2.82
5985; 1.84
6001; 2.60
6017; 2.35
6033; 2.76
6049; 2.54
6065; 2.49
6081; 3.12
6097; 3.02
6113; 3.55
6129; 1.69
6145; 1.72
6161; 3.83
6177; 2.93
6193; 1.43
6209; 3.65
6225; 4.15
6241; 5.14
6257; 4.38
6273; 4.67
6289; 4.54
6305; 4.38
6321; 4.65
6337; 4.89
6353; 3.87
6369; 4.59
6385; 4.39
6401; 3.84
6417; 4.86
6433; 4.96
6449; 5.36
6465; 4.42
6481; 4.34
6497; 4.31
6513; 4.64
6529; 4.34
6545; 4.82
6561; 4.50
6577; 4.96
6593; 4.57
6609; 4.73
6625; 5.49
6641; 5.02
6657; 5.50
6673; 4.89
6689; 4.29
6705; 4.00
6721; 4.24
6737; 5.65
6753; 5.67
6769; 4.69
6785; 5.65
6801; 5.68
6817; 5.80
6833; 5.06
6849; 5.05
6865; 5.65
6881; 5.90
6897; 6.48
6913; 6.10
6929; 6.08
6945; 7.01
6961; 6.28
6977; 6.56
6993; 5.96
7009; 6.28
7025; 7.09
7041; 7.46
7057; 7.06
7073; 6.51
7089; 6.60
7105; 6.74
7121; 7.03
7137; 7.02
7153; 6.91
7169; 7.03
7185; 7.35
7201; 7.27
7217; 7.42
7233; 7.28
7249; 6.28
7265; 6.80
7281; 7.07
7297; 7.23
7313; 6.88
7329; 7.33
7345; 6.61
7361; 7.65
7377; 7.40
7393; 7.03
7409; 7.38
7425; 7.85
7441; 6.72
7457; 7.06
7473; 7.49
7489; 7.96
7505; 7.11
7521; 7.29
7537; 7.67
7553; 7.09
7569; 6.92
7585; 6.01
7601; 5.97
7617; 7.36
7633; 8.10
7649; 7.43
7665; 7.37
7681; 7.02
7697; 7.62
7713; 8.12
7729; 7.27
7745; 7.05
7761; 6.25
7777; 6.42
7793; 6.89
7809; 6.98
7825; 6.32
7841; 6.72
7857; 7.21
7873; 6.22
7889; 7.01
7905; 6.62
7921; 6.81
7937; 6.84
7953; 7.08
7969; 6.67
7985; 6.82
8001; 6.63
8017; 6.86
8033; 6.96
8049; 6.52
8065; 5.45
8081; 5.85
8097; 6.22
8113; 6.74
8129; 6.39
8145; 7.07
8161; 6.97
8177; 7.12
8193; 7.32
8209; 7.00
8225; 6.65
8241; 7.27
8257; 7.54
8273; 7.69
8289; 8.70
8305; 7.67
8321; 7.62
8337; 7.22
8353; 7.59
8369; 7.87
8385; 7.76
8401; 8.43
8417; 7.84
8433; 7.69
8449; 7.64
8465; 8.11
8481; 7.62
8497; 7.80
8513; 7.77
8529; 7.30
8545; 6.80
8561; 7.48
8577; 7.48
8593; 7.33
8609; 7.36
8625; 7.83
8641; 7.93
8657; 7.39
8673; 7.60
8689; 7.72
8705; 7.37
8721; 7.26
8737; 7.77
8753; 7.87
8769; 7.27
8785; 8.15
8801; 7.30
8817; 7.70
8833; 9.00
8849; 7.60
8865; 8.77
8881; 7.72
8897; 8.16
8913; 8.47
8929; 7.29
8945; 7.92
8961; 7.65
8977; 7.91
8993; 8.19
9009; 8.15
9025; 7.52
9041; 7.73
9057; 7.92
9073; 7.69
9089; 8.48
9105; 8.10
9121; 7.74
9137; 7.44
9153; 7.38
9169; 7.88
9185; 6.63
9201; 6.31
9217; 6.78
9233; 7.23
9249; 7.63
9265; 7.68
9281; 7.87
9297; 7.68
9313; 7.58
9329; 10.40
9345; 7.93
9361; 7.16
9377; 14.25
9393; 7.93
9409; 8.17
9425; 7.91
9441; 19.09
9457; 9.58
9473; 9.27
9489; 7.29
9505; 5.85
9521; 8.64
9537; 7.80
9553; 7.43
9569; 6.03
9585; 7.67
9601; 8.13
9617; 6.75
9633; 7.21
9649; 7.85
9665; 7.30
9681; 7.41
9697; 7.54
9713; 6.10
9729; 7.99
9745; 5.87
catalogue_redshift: 0.560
